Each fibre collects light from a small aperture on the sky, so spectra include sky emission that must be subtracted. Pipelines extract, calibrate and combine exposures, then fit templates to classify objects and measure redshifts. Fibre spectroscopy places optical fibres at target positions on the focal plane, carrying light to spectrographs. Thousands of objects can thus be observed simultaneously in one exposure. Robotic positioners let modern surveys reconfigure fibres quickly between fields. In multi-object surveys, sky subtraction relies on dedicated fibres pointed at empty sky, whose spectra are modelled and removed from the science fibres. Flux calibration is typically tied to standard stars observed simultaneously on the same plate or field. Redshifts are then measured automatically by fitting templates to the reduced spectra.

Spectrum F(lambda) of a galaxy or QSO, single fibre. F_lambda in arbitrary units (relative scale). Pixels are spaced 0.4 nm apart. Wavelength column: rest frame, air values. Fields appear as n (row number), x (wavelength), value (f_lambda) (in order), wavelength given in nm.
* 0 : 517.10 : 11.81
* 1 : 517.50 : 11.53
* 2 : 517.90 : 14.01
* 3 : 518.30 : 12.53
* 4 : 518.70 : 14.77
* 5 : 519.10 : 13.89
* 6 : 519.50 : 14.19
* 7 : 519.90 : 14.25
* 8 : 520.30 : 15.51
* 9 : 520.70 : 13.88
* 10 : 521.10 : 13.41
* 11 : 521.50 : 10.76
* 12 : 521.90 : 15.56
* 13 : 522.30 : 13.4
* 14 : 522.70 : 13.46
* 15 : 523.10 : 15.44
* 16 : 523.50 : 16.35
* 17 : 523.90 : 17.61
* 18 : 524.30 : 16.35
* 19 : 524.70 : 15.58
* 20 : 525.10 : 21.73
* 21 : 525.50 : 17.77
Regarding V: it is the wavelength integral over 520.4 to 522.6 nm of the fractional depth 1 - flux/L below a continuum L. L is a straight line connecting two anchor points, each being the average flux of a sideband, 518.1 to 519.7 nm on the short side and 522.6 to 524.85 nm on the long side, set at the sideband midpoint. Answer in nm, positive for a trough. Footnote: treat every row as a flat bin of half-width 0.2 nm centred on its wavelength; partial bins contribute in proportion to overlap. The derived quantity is 0.21 nm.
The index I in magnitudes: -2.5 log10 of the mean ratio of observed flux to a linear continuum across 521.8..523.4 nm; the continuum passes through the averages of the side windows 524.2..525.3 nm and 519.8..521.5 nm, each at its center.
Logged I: 0.094 mag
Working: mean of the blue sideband 13.9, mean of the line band 14.5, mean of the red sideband 18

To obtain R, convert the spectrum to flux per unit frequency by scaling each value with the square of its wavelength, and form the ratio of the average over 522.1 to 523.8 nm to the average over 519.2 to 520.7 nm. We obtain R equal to 1.0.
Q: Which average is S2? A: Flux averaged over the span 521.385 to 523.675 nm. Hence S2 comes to 14.3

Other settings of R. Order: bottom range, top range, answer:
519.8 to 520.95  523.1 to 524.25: 1.16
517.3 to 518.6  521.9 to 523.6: 1.16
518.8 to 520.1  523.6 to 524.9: 1.19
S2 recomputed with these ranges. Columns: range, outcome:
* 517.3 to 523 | 13.7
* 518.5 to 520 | 14.3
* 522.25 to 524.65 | 15.6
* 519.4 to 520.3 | 14.5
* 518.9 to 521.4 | 14.1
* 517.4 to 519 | 13.4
